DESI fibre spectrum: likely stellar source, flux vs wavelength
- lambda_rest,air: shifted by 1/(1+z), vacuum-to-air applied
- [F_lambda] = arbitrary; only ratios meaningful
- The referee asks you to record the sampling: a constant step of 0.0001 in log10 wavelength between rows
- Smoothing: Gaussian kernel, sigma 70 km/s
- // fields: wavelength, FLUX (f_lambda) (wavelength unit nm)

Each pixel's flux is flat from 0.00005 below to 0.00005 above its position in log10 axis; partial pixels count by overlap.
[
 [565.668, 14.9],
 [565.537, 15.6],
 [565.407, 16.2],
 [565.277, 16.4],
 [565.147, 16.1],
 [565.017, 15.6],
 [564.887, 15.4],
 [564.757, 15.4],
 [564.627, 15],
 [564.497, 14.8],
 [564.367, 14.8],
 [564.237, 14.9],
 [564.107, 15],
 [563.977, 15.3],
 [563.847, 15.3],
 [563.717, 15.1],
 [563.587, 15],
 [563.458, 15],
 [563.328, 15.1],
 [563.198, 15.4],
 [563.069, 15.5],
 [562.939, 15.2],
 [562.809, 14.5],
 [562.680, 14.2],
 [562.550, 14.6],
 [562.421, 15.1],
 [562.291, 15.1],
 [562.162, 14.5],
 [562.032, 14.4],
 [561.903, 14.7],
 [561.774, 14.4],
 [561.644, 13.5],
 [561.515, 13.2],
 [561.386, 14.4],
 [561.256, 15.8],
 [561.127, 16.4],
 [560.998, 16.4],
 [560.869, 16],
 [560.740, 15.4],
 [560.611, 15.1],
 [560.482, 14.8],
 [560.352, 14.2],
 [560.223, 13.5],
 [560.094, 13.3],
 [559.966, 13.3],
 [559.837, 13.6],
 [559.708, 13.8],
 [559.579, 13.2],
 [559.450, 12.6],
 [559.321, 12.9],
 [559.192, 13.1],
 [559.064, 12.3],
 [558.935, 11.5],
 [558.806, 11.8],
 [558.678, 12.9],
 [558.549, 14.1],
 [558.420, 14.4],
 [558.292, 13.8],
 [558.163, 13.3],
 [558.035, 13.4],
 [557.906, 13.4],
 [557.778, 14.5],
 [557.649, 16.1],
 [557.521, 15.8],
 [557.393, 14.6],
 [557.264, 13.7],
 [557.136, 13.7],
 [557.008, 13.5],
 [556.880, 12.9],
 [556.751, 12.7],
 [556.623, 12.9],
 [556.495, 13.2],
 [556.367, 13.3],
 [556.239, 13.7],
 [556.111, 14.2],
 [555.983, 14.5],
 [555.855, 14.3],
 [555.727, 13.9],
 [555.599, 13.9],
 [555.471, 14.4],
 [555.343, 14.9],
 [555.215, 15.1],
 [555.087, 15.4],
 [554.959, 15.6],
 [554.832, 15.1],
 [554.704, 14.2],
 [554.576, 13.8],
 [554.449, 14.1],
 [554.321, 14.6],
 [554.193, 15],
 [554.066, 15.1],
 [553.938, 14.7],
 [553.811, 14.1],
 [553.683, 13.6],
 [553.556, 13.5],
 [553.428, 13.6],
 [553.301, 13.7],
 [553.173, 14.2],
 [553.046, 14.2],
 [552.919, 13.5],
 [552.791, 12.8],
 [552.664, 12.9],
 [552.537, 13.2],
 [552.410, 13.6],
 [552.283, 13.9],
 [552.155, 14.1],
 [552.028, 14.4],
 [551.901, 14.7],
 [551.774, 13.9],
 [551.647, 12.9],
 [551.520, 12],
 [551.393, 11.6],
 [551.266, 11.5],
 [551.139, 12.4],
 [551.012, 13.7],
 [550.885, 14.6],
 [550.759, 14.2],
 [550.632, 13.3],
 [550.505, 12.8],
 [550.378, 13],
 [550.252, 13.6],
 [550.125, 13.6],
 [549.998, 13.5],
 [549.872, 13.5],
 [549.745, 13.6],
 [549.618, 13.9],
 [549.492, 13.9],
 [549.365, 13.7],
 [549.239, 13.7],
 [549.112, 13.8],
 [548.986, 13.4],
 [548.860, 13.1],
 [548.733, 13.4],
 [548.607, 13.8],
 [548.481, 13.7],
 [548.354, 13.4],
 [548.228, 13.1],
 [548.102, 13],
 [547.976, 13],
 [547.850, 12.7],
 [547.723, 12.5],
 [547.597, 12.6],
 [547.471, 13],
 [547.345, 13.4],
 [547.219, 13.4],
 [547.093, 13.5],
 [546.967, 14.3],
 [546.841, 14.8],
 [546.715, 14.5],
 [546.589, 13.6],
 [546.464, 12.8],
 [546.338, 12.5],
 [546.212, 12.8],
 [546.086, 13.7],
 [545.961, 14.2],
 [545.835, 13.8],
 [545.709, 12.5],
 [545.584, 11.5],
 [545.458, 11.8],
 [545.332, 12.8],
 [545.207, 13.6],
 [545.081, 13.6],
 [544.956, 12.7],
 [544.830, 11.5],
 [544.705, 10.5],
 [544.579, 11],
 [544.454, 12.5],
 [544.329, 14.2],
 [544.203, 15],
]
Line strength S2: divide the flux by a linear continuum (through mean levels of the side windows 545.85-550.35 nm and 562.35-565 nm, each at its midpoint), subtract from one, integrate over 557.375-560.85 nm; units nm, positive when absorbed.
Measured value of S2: 0.20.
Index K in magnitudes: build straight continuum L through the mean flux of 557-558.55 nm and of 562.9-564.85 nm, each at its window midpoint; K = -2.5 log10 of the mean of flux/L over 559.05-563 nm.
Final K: 0.03 mag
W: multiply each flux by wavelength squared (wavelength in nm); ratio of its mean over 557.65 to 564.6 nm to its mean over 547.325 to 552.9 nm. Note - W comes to 1.1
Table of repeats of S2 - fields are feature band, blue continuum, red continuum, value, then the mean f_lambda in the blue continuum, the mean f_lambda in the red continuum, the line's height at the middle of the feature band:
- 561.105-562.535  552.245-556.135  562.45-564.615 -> 0.02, 14.2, 15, 14.8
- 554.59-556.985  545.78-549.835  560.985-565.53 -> 0.03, 13.5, 15.1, 14.3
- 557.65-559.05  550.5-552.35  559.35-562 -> 0.07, 13.3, 14.4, 14.1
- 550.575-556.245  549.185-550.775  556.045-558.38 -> -0.10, 13.5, 13.8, 13.7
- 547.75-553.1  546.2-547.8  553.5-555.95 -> 0.18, 13.4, 14.5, 13.9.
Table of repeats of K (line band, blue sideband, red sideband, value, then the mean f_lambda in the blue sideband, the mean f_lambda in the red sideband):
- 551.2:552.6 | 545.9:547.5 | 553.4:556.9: 0.06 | 13.6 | 14.2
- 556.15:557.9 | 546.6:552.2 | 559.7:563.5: 0.03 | 13.4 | 14.7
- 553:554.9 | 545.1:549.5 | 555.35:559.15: -0.05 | 13.3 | 13.7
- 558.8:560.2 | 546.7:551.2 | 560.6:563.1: 0.14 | 13.5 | 14.9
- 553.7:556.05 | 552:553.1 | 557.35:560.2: -0.08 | 13.6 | 13.5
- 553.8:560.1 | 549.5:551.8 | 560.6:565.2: 0.02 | 13.2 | 15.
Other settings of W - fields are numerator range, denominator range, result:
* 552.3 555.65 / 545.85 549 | 1.09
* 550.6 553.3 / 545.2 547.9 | 1.04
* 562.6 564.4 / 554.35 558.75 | 1.09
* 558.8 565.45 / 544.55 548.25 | 1.19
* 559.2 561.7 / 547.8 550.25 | 1.10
